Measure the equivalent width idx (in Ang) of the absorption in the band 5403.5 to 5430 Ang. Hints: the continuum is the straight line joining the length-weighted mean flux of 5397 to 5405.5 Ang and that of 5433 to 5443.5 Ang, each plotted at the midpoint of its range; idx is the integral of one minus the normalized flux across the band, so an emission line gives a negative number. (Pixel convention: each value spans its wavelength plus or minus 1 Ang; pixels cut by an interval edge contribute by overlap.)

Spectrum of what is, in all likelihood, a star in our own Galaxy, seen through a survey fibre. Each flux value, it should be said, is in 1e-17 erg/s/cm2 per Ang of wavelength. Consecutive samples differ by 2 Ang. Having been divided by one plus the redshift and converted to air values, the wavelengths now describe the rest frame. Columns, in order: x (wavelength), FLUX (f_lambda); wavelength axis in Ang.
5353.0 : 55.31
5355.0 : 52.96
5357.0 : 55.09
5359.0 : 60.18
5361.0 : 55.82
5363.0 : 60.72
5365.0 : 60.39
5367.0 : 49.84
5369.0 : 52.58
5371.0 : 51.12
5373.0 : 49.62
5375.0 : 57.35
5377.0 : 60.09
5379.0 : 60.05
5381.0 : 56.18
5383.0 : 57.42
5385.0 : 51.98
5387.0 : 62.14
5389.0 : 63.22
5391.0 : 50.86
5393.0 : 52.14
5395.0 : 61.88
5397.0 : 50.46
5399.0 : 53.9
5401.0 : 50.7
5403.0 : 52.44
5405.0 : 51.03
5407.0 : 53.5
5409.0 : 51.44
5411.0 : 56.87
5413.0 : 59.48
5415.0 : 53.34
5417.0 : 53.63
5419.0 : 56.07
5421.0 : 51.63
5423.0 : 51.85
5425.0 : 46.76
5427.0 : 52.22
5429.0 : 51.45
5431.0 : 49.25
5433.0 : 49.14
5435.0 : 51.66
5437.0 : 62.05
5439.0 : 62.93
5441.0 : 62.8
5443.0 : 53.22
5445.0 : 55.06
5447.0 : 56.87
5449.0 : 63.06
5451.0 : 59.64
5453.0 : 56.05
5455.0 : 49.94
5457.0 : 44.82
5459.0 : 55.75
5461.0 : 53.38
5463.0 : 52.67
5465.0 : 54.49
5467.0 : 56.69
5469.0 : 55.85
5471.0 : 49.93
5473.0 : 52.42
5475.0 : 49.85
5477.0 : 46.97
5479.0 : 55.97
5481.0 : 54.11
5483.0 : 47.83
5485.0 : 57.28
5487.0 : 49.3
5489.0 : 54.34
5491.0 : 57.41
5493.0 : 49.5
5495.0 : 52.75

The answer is 0.7 Ang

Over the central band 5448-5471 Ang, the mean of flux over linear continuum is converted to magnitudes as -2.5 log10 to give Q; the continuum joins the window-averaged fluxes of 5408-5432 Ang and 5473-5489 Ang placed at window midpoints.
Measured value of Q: -0.048 mag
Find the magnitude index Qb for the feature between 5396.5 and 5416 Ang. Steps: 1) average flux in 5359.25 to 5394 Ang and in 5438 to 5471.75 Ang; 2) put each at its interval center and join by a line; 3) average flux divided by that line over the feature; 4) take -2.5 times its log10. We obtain 0.05 mag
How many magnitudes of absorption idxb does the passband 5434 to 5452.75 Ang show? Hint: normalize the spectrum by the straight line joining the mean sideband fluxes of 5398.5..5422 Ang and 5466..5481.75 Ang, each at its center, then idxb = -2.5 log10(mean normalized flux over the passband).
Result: -0.10 mag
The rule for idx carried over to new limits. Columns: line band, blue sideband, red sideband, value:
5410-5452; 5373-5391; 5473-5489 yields -0.4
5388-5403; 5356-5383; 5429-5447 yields 0.4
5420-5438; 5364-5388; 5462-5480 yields 0.8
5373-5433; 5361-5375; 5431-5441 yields 1.2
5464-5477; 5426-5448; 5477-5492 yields 0.3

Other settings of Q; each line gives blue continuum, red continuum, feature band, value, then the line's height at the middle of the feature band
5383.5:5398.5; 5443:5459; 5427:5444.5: 0.003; 55.3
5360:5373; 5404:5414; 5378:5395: -0.048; 54.6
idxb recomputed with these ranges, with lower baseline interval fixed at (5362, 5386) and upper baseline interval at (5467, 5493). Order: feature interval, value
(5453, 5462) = 0.04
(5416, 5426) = 0.05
